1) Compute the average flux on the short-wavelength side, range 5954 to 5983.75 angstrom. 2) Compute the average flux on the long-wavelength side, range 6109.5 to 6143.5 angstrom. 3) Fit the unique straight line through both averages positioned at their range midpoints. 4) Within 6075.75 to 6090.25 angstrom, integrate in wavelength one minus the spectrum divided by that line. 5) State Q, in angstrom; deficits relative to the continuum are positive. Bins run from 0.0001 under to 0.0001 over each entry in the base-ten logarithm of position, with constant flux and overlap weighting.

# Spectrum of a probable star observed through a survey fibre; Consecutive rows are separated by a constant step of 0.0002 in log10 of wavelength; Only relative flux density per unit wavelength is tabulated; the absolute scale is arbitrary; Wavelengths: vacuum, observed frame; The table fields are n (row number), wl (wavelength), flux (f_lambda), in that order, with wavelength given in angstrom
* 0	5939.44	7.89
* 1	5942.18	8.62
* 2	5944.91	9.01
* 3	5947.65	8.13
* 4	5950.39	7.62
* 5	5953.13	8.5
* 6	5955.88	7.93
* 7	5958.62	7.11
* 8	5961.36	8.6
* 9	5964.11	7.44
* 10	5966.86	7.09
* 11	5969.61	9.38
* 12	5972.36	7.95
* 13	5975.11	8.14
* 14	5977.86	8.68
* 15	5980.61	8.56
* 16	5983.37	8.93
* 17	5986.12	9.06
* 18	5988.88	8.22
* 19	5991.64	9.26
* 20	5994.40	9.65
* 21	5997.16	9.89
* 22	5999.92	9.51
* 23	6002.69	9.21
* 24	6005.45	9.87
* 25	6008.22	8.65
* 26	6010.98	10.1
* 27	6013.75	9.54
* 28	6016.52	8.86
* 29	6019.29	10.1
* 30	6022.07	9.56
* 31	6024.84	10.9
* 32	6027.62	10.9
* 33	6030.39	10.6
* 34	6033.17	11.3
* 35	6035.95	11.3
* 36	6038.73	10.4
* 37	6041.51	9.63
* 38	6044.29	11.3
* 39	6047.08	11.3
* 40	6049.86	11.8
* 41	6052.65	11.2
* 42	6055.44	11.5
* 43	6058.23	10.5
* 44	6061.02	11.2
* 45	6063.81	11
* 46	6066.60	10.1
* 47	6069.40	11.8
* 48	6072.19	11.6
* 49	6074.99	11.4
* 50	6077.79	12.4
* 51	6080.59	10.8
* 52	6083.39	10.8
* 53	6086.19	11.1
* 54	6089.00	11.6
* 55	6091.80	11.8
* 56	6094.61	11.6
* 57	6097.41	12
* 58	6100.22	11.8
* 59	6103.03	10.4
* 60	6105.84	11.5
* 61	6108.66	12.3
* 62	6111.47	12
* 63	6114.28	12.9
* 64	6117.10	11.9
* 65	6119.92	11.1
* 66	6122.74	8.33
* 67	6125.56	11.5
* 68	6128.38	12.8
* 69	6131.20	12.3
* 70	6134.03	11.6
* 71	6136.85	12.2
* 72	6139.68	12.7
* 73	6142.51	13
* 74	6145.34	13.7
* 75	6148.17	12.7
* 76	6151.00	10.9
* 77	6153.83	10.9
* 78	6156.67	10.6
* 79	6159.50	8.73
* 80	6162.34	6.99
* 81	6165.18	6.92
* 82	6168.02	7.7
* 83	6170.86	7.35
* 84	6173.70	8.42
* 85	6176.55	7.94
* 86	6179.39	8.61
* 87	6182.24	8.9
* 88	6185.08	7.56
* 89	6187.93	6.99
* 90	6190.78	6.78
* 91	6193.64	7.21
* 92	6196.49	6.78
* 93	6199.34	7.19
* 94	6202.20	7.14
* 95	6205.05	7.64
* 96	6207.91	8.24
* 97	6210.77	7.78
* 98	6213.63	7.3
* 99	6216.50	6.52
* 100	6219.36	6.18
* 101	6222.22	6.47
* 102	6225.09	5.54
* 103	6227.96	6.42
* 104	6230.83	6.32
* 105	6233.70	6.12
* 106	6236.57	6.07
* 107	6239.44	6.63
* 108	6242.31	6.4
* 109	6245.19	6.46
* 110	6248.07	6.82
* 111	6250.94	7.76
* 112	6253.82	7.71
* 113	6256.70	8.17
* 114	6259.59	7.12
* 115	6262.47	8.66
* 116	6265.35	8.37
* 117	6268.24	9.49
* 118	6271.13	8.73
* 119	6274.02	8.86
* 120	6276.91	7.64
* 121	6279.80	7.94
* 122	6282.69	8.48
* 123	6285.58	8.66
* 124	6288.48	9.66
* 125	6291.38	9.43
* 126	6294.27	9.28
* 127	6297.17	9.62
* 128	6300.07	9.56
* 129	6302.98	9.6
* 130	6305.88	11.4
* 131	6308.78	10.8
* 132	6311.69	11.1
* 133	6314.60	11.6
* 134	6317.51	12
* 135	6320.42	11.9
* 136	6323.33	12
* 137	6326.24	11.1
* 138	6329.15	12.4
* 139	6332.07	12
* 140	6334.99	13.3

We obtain -0.7 angstrom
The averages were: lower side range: 8.14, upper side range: 11.9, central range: 11.3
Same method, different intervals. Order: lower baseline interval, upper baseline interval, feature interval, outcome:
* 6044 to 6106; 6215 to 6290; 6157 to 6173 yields 2.7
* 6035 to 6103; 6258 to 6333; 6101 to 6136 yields -2.0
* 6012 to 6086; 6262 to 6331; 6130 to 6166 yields -2.0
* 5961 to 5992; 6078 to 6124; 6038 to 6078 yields -2.9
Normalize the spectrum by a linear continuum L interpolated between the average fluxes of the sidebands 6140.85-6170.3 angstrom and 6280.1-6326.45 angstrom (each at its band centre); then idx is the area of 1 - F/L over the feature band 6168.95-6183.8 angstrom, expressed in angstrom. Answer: 2.9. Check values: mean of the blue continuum 10.1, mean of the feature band 8.22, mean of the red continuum 10.3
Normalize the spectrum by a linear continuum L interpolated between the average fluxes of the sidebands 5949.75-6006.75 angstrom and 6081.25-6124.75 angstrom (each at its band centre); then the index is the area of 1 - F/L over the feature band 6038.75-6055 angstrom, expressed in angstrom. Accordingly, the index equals -1.4 angstrom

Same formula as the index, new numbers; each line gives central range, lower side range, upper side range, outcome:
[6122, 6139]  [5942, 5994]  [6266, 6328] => -4.65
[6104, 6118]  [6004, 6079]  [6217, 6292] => -3.51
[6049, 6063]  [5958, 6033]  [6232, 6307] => -3.52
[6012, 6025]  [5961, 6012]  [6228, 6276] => -1.52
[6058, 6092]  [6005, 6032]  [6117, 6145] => -1.17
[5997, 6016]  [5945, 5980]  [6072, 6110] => -0.47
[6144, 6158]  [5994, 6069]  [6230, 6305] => -3.81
